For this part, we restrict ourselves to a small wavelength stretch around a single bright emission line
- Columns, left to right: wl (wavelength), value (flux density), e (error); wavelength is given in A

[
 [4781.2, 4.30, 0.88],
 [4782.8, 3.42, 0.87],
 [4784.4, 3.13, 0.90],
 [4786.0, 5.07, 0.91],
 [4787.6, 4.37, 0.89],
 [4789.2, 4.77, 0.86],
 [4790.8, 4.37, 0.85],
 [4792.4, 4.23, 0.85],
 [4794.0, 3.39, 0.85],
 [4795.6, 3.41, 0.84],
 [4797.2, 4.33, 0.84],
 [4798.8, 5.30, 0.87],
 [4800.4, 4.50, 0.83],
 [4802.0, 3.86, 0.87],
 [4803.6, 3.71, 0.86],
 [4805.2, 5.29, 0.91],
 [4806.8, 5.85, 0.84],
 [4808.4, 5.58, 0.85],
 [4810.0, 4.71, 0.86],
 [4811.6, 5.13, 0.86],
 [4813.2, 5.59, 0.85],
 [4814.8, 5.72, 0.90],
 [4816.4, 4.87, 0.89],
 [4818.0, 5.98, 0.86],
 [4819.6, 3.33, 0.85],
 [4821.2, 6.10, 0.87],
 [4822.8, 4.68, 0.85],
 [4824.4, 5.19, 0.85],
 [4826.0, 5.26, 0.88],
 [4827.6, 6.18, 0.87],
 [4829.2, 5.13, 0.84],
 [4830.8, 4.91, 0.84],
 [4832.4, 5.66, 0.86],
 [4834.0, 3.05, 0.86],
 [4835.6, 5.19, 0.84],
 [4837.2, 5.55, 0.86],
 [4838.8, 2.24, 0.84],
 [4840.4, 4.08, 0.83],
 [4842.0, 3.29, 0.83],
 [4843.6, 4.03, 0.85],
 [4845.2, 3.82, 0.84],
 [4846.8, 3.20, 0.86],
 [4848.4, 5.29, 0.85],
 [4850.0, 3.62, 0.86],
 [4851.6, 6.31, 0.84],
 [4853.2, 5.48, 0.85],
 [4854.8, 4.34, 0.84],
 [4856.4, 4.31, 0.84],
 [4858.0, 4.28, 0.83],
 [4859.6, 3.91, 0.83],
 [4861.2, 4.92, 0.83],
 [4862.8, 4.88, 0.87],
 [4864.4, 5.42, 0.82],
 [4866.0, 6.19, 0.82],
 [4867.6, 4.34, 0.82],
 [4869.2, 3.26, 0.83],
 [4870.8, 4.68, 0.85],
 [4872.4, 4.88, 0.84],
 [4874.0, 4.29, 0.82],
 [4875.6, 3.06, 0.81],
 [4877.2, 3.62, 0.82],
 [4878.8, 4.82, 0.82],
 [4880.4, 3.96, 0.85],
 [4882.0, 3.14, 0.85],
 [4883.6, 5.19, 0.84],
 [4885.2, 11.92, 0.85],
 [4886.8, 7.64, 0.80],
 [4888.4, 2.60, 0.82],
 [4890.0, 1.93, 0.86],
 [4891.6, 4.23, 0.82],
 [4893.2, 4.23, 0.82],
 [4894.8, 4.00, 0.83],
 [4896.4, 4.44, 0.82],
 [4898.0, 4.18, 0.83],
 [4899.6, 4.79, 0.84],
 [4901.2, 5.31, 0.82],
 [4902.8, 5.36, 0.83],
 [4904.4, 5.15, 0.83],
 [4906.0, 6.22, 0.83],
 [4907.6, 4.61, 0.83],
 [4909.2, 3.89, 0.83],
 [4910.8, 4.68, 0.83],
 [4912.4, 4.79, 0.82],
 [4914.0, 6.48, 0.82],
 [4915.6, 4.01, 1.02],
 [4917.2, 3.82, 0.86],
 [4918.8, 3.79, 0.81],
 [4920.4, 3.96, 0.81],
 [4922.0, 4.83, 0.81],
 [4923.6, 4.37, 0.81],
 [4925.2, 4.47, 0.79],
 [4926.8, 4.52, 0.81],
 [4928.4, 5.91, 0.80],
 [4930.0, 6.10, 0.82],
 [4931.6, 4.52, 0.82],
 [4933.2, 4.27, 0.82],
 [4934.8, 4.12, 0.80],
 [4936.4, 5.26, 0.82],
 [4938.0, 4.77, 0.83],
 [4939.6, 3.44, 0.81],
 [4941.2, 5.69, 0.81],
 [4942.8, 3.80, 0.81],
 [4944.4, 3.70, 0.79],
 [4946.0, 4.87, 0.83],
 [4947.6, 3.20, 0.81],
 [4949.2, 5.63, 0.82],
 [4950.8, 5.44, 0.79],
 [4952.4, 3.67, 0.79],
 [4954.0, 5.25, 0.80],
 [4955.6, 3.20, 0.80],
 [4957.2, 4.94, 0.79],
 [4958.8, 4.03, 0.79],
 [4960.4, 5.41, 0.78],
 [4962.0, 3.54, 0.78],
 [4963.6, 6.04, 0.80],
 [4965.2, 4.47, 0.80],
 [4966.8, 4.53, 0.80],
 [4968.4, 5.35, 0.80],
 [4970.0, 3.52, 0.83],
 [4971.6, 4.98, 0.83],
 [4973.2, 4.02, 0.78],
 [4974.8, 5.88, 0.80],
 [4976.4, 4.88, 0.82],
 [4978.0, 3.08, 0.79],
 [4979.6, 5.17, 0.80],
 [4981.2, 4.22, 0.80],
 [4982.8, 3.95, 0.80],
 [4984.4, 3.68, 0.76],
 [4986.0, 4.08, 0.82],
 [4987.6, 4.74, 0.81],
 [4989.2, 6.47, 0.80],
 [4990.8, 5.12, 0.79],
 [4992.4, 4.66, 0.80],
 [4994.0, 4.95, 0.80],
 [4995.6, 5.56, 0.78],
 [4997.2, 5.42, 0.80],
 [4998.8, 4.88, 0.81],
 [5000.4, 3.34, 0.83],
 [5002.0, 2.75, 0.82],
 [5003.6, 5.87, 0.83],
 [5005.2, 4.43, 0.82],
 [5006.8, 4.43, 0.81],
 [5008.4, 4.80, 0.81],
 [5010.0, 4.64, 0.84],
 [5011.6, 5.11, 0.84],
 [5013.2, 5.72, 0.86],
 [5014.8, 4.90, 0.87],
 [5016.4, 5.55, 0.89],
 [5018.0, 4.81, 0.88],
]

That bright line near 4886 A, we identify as H-gamma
